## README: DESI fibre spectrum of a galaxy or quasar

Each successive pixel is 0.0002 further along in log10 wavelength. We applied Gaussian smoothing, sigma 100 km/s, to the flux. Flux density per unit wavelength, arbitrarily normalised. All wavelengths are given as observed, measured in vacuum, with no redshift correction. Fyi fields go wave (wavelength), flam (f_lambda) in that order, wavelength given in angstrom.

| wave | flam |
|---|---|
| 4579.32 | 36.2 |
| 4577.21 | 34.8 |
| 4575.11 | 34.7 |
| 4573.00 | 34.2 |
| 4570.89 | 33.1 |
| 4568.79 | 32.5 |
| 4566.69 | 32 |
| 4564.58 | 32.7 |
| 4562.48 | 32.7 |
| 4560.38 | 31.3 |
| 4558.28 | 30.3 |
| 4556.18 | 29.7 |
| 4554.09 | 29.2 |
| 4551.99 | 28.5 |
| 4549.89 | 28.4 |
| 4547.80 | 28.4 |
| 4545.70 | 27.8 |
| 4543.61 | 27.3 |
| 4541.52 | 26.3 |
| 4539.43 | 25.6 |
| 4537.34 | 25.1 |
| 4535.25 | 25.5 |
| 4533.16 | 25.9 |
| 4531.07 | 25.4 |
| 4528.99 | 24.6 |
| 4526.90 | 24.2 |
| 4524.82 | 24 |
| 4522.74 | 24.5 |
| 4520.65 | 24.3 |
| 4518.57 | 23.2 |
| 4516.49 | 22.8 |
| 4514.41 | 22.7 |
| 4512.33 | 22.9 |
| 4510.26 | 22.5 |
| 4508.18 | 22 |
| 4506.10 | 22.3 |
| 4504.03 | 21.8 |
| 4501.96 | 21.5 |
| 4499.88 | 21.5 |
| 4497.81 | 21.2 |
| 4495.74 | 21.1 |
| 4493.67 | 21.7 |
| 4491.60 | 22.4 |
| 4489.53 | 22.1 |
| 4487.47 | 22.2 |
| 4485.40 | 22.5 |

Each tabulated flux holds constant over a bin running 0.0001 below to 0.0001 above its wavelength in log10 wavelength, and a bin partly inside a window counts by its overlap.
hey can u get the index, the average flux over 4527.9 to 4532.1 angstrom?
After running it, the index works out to 25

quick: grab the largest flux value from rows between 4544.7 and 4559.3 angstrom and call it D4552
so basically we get 30.3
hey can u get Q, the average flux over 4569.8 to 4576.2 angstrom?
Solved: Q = 34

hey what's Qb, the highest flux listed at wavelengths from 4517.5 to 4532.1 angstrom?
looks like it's 25.4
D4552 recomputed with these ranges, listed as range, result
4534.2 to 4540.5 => 25.6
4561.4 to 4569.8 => 32.7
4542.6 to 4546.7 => 27.8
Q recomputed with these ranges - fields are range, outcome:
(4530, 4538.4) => 25.5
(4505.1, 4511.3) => 22.3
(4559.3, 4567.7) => 32.1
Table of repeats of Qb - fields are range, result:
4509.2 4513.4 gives 22.9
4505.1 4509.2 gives 22.3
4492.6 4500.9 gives 21.7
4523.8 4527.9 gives 24.2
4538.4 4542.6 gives 26.3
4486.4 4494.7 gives 22.4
